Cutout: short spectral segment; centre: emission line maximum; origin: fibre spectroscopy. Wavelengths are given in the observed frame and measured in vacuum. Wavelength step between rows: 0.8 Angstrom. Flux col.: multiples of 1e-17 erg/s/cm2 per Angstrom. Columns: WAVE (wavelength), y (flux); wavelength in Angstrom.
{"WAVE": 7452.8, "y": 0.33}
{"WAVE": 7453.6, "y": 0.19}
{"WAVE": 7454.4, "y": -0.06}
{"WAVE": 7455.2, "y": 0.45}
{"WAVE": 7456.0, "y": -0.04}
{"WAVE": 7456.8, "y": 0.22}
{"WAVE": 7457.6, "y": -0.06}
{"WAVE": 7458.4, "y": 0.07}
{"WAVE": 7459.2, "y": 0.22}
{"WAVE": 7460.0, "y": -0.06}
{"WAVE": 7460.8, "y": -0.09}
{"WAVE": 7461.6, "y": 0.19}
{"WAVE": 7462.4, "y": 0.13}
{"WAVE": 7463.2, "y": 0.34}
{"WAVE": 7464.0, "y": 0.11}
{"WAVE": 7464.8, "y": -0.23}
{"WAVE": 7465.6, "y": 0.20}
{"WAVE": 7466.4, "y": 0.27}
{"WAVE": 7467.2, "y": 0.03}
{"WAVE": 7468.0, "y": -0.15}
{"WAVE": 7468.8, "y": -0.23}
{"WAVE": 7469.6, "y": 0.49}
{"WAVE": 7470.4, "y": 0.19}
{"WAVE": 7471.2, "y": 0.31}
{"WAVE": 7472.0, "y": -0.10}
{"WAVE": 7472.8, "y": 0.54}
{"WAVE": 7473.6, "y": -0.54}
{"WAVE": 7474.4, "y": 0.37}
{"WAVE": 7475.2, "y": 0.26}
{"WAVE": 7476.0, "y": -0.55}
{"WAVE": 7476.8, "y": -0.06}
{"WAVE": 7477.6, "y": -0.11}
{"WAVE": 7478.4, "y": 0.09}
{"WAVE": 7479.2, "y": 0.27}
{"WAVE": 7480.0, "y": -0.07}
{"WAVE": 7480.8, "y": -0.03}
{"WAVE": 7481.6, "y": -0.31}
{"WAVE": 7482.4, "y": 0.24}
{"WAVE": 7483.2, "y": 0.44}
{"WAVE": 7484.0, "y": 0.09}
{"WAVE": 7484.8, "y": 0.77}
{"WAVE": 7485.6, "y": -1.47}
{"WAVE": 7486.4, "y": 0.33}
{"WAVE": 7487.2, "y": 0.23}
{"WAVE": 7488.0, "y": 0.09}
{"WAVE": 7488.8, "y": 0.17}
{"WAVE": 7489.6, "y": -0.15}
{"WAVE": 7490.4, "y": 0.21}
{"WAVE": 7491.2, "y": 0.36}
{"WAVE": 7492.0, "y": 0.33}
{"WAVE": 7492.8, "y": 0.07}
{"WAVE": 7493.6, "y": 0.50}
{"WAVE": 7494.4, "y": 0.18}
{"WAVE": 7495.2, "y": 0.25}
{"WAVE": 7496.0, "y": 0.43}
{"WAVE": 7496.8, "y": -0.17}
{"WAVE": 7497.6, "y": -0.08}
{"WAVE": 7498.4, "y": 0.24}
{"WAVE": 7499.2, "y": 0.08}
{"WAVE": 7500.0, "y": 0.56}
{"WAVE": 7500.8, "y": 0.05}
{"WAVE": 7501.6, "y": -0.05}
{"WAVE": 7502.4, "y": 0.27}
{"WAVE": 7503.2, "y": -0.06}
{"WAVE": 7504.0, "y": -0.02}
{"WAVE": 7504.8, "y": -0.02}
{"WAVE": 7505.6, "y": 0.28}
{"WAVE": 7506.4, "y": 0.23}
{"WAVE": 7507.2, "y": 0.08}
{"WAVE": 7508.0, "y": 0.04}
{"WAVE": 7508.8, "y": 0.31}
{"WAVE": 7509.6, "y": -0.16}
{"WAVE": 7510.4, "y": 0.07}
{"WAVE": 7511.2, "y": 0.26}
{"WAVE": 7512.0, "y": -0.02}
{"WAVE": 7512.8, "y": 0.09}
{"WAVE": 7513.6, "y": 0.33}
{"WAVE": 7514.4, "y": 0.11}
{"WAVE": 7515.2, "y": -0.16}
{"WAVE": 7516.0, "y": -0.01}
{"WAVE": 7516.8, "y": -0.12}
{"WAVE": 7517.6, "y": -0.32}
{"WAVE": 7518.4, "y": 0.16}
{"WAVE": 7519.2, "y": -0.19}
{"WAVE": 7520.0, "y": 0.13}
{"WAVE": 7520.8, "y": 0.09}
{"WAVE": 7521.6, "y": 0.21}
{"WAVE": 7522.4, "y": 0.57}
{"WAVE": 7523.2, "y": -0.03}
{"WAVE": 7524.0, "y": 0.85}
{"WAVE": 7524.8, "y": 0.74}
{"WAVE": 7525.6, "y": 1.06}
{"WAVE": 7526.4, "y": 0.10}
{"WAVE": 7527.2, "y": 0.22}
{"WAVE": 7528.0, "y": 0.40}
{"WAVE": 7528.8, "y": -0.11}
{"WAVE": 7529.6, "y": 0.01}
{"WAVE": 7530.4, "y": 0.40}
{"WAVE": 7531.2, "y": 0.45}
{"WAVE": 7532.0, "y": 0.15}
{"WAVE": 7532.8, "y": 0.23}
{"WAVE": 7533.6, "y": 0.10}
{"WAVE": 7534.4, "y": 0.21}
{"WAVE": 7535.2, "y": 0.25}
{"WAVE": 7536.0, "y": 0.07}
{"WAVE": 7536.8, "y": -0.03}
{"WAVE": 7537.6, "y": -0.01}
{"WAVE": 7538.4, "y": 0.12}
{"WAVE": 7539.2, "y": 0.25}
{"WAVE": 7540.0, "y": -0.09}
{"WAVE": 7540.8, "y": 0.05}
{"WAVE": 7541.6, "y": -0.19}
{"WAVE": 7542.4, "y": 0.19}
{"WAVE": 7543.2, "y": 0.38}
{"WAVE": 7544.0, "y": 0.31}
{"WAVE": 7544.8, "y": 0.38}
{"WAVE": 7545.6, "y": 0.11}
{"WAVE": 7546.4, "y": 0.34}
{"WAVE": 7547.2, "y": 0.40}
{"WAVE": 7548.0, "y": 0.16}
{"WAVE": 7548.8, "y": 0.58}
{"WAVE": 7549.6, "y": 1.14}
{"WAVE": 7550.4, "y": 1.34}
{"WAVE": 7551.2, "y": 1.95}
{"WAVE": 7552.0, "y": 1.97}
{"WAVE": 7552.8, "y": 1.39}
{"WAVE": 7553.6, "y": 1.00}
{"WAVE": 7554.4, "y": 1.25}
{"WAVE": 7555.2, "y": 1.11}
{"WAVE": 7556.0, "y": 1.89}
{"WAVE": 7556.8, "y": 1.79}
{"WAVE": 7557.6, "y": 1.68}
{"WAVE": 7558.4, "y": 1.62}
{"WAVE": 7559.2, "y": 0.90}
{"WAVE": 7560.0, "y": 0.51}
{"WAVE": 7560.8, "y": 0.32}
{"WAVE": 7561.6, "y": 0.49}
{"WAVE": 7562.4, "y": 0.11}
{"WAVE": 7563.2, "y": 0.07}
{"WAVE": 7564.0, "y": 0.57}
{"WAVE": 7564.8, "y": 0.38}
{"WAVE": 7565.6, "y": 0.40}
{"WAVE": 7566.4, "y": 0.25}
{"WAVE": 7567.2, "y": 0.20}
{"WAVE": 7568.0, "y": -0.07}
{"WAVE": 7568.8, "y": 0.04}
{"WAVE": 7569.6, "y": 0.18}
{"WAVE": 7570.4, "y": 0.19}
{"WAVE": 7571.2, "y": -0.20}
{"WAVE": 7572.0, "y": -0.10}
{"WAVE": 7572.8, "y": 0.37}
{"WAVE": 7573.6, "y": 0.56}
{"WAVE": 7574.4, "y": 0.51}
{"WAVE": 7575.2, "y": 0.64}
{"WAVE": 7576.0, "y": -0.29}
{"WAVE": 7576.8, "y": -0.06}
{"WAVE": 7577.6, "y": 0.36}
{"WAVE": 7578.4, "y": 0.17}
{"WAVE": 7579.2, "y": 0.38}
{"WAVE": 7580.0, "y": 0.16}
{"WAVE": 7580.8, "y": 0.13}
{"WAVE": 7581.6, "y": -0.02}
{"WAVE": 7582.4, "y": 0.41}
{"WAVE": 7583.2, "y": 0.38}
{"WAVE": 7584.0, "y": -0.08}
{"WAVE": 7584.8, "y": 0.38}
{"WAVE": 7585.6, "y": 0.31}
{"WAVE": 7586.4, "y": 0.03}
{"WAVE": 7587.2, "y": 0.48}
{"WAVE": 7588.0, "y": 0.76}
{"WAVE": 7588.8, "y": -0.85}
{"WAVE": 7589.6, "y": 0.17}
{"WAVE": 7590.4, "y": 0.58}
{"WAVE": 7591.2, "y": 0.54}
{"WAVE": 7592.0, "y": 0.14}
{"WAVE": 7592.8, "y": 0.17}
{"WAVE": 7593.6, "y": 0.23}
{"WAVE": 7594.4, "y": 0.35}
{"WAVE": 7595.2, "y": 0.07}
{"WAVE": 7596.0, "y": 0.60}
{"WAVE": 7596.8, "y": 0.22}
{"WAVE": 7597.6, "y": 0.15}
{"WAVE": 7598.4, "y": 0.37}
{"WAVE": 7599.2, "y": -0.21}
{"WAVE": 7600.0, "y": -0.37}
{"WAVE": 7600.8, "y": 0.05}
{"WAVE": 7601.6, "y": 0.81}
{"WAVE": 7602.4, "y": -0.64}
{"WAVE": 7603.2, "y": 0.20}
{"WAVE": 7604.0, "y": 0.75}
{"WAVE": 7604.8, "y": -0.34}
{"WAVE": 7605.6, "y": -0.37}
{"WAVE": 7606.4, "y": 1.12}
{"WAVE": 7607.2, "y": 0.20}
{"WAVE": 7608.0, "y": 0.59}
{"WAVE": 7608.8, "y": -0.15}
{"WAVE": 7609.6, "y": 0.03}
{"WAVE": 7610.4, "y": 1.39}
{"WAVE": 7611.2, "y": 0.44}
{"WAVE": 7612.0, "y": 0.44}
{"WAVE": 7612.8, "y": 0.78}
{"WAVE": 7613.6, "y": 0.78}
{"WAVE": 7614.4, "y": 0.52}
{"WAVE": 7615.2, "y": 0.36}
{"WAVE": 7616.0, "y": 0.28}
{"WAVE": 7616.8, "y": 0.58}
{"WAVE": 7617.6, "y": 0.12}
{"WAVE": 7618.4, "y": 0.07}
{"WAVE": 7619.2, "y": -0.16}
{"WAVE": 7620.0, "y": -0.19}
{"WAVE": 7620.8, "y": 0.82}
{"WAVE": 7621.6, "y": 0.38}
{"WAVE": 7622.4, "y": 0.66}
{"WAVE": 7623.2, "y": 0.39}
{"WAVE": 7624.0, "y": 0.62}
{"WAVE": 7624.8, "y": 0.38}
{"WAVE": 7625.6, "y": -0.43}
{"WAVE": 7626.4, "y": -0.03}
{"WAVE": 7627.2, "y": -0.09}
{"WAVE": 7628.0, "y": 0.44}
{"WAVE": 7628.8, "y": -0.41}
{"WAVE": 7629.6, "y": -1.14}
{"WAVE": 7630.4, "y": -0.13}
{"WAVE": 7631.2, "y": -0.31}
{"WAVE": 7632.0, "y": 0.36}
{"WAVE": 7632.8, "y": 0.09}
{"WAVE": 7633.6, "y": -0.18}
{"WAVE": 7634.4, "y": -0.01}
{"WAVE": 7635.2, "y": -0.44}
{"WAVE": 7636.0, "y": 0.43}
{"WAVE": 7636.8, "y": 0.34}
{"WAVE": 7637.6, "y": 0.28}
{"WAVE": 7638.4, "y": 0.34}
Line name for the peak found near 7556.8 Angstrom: [O II]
